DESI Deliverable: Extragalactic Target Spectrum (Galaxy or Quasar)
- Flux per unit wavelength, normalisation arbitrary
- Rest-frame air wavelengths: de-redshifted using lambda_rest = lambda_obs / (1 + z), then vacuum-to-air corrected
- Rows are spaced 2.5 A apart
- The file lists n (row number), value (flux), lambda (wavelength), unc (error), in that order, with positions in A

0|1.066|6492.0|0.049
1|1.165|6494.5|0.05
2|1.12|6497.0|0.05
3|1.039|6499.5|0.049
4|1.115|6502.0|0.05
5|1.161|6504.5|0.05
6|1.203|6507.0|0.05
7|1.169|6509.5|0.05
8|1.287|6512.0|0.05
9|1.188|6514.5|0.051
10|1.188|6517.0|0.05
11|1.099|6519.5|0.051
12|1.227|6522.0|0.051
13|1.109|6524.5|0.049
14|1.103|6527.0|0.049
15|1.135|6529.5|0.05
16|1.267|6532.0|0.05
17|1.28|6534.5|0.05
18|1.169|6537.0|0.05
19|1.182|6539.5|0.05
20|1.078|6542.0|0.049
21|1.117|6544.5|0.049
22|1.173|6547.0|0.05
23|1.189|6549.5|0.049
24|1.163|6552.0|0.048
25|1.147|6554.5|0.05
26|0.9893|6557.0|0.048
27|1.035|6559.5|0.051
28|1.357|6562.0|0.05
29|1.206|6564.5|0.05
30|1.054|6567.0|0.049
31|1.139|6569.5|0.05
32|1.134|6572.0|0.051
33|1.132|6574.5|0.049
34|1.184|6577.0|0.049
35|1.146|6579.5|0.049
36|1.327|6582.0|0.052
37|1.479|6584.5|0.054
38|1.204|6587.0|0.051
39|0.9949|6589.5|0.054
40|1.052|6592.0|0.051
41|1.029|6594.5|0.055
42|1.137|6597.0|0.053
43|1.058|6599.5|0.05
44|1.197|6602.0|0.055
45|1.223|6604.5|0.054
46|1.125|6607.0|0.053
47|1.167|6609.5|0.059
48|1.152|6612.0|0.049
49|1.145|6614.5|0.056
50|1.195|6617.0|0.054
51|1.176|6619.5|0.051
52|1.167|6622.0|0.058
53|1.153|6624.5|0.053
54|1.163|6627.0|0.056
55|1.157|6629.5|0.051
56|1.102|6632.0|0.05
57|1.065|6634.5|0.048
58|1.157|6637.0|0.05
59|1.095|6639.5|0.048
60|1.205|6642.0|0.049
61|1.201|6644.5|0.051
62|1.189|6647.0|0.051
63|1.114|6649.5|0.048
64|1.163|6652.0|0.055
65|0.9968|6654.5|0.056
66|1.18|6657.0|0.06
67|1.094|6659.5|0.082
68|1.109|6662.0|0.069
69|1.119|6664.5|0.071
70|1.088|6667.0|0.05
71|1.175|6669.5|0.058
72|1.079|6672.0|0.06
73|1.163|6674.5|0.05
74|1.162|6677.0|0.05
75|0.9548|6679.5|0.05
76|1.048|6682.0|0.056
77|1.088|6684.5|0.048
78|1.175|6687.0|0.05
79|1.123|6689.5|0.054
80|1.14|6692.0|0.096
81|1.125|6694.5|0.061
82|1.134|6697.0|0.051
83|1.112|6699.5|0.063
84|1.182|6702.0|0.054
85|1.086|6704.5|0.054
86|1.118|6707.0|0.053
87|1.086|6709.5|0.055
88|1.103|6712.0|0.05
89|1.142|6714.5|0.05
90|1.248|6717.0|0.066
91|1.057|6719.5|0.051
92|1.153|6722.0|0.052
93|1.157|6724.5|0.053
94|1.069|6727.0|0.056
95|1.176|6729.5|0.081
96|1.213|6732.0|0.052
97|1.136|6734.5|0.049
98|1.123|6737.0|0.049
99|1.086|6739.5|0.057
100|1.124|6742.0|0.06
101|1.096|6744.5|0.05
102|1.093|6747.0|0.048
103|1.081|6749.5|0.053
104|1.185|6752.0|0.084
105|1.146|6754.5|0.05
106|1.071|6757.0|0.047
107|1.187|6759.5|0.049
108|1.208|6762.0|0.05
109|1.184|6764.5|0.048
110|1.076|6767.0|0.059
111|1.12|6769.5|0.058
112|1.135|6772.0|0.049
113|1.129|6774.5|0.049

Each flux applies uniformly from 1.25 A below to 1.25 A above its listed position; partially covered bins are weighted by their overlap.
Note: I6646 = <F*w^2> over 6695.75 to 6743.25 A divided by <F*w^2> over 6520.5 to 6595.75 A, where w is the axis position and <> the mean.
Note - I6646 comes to 1.02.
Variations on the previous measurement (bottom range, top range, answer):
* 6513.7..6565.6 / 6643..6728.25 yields 1.01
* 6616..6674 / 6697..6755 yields 1.02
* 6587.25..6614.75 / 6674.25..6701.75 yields 1.02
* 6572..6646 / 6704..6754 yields 1.01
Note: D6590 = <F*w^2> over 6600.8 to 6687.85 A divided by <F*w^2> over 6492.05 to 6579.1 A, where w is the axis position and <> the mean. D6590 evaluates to 1.02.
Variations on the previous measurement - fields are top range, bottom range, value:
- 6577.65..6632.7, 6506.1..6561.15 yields 1.02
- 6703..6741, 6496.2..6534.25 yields 1.03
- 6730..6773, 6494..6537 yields 1.04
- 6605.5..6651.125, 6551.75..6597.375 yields 1.02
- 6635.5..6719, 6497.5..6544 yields 1.01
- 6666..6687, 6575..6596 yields 0.96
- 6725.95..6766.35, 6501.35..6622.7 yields 1.03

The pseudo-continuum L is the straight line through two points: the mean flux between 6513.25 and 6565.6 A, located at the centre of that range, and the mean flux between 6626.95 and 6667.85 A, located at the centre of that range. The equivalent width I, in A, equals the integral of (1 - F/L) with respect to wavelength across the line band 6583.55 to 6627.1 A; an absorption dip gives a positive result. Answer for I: -0.5 A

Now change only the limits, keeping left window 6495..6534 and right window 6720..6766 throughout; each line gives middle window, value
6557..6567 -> 0.0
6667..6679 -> 0.2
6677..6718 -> 0.9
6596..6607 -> 0.0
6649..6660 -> 0.4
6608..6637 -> 0.0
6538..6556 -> 0.2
